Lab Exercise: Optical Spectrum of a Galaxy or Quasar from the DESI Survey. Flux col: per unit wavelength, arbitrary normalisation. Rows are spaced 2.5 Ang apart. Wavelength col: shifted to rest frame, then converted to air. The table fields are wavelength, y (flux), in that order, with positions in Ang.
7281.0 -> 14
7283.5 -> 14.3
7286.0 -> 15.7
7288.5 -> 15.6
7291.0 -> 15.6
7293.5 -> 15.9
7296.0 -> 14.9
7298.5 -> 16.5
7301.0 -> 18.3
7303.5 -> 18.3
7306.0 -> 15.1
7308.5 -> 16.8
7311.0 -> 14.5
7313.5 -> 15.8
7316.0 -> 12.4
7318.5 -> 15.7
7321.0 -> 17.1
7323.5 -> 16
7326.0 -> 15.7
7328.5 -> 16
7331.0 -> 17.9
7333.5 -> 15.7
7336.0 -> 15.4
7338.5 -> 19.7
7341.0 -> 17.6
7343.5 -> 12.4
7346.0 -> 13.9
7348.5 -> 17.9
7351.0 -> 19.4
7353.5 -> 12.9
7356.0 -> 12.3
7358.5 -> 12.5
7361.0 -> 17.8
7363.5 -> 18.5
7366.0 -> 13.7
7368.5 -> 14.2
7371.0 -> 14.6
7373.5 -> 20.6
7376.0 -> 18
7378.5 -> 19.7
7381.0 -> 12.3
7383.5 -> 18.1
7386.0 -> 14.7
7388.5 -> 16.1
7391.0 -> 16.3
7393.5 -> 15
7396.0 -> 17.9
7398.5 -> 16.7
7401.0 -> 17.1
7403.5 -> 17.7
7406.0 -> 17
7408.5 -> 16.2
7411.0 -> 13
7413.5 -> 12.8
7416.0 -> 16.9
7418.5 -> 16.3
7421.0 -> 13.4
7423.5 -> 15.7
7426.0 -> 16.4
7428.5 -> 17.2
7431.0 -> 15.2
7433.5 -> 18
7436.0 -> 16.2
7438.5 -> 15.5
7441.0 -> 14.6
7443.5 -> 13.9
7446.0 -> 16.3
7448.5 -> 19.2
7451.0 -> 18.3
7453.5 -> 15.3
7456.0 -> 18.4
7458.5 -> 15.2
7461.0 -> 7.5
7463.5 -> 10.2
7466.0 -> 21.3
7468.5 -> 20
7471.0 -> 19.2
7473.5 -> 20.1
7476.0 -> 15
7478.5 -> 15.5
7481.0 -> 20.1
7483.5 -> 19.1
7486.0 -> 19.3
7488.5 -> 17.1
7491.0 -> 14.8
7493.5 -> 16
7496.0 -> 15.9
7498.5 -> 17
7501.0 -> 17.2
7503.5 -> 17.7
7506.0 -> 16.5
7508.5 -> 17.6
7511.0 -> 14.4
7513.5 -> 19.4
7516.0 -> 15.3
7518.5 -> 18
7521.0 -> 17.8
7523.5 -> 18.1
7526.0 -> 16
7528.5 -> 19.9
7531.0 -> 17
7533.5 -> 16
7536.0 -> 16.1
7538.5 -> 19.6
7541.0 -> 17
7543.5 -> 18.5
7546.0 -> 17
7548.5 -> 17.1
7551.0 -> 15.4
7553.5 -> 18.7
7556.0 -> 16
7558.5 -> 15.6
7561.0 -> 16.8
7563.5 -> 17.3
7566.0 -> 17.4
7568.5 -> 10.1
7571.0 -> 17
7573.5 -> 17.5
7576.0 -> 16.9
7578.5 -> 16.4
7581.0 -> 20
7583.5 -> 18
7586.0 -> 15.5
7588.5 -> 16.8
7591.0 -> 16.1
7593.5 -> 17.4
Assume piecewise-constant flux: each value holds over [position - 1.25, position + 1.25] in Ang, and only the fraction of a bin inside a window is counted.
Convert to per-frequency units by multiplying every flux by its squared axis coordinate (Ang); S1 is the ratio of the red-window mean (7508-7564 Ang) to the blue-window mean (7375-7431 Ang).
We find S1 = 1.10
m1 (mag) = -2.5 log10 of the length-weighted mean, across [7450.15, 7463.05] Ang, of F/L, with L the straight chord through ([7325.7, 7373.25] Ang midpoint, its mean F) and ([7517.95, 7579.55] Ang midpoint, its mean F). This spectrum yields 0.13 mag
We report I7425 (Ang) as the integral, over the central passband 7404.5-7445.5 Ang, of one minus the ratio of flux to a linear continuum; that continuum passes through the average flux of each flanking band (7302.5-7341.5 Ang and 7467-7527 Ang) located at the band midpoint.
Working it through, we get 3.3 Ang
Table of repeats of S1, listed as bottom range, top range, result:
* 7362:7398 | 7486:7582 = 1.07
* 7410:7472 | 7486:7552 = 1.10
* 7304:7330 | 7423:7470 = 1.06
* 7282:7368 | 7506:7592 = 1.14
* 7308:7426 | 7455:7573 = 1.10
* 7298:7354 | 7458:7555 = 1.11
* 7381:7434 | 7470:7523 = 1.11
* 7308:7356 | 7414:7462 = 1.02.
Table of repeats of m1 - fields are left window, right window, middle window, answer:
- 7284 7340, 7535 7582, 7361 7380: -0.049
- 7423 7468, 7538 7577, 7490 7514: -0.020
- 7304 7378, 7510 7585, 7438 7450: 0.033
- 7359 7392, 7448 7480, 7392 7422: 0.040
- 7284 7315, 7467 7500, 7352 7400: 0.052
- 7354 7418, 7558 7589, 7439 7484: -0.023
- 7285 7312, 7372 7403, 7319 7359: 0.042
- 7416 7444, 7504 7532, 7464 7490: -0.112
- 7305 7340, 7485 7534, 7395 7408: -0.049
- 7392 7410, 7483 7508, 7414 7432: 0.070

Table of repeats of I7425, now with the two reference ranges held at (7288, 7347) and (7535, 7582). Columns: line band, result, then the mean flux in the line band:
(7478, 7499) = -0.9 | 17.3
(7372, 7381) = -1.2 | 18.3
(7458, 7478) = 0.5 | 16.1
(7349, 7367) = 0.8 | 15.4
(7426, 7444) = 0.5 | 15.9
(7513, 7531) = -1.0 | 17.7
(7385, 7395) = 0.4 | 15.6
